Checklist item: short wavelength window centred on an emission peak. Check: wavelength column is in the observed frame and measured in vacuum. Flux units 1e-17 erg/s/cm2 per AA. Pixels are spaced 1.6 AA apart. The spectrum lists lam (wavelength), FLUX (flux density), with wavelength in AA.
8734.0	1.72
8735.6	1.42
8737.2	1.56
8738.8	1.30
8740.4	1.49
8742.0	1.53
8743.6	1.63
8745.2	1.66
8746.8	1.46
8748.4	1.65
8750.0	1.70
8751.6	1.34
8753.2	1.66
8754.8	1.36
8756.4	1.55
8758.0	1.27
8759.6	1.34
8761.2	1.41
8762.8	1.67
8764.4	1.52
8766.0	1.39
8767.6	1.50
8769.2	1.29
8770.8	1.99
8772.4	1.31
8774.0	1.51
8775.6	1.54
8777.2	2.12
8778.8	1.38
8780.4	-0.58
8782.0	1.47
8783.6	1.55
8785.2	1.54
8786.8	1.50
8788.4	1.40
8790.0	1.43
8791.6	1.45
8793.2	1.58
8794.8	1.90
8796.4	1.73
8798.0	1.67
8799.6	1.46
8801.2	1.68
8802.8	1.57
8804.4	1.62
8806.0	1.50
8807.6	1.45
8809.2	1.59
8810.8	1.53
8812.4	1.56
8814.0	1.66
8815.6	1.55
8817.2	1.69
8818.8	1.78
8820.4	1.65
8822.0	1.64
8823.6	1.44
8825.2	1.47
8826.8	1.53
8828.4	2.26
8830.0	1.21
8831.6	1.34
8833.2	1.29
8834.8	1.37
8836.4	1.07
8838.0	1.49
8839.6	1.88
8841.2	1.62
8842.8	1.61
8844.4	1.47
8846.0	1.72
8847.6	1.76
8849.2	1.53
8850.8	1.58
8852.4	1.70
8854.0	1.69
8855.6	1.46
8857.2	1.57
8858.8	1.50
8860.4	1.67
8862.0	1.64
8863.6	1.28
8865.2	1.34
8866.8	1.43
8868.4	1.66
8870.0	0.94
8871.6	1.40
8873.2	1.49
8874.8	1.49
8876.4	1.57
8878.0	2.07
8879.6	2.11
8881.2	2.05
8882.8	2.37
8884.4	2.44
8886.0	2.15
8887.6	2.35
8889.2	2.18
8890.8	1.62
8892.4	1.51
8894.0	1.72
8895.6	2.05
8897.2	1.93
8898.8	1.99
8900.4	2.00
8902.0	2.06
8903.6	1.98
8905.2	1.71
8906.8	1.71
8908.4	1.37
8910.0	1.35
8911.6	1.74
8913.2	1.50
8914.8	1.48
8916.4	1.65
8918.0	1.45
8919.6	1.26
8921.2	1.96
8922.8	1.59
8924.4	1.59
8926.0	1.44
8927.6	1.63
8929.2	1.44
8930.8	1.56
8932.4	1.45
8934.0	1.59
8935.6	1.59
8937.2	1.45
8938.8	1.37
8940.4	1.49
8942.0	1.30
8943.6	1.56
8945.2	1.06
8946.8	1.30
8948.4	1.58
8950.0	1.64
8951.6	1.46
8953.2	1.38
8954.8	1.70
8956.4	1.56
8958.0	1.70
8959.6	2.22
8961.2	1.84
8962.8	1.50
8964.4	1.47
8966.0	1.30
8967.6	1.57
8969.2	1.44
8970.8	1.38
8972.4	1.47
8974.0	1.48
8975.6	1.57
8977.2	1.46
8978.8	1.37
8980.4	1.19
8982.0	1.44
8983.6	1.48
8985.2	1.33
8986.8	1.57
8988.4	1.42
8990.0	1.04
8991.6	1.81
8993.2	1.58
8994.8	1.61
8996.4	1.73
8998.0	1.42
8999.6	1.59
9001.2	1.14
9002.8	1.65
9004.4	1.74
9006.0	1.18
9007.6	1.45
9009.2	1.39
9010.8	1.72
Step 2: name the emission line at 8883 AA [S II]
